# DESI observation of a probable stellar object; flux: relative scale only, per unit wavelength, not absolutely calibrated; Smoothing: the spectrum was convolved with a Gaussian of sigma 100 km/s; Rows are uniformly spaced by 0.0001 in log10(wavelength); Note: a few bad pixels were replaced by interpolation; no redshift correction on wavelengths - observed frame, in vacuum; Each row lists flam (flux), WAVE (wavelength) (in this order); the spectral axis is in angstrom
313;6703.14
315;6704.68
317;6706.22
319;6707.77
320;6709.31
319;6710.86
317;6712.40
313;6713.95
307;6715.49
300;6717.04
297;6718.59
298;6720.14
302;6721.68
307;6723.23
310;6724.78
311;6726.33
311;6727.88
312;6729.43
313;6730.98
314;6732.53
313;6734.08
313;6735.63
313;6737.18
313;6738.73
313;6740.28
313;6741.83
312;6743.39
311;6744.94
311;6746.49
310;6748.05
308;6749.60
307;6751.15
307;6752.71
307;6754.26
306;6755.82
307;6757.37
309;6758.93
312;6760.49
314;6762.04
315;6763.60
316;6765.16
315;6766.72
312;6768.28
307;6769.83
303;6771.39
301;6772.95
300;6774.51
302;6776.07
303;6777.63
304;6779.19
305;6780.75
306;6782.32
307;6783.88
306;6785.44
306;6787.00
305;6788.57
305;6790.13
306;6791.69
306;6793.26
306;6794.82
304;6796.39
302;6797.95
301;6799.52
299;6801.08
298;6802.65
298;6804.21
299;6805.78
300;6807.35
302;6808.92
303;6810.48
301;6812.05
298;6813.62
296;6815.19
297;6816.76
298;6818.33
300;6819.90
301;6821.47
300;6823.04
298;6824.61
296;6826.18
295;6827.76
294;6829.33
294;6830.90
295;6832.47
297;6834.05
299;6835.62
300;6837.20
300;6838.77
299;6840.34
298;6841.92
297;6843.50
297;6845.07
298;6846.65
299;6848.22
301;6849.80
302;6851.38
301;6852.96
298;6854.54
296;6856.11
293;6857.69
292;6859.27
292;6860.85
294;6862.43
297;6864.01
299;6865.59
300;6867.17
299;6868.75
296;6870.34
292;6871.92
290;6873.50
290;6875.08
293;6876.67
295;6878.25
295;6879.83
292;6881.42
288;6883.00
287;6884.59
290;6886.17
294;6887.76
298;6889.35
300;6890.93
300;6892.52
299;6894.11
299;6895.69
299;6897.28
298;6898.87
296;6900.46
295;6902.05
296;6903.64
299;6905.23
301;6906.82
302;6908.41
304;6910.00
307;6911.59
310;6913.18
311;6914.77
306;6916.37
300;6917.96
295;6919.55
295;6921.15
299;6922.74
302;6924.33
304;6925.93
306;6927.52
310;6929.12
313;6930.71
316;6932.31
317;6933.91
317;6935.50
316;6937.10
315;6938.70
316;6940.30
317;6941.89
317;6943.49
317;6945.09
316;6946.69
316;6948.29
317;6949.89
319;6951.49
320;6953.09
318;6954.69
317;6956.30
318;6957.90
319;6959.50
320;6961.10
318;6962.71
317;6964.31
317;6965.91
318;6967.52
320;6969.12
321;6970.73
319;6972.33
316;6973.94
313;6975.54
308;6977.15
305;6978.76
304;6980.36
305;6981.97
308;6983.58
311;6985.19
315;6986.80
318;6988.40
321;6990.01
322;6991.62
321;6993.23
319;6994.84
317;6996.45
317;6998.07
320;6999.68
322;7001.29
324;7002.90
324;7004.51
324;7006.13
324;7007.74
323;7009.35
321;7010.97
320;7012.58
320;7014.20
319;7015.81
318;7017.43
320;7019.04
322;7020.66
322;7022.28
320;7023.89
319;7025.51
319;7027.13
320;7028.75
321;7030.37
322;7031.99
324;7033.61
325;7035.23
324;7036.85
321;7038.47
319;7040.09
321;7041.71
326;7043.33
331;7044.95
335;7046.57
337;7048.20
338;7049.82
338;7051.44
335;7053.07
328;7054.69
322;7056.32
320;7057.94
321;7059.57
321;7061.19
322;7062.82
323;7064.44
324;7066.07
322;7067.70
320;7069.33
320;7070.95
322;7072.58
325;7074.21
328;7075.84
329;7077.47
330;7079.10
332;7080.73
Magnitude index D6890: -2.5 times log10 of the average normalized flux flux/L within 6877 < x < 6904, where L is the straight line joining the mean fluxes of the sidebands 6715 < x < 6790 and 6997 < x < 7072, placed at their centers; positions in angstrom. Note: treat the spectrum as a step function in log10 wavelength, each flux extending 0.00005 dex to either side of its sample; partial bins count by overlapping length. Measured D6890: 0.07 mag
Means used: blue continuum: 308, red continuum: 323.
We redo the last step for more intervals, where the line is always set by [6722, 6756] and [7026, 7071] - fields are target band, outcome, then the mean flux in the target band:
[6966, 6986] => 0.032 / 312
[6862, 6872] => 0.069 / 297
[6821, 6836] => 0.064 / 297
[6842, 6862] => 0.066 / 297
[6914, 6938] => 0.042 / 307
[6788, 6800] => 0.031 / 304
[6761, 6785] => 0.017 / 307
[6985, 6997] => 0.013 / 319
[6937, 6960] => 0.011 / 317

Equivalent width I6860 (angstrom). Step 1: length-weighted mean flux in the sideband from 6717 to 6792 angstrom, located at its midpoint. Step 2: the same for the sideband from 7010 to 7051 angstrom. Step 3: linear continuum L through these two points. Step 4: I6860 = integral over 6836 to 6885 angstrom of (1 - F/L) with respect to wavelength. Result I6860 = 2.8 angstrom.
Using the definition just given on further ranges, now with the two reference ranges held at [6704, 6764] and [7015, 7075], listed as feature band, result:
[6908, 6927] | 0.9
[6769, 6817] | 1.6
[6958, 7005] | 0.7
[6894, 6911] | 1.0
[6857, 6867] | 0.7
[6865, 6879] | 1.0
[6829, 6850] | 1.2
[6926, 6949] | 0.3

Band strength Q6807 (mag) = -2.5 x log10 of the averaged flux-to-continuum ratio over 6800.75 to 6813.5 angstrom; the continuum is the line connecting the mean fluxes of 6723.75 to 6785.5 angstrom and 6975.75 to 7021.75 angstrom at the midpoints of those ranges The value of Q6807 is 0.04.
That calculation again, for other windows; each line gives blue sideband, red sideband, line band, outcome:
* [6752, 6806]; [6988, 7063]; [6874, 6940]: 0.05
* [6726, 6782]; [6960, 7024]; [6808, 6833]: 0.05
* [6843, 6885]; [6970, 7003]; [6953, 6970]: -0.02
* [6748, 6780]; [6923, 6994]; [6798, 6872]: 0.04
